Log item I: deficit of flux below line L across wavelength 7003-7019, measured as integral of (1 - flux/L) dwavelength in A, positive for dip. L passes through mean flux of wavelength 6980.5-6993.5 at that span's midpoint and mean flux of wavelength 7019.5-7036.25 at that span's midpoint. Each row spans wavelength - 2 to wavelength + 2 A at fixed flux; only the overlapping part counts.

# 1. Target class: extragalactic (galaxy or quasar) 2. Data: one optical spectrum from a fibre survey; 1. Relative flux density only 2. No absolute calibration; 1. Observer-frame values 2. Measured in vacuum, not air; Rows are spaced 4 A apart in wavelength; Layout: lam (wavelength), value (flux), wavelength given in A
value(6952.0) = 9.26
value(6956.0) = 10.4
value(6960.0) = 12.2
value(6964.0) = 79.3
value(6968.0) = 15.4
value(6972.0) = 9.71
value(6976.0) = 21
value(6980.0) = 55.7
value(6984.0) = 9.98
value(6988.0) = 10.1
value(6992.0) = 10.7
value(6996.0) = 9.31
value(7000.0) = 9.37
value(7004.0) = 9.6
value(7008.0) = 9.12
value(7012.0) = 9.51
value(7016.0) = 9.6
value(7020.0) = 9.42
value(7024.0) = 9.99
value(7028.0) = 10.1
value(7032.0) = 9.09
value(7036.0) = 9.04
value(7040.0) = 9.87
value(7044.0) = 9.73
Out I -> 3.4 A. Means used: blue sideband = 15.5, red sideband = 9.59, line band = 9.45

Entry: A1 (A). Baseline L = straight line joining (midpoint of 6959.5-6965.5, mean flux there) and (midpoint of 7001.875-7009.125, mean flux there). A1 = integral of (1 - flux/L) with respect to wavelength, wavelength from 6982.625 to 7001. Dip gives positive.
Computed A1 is 9.9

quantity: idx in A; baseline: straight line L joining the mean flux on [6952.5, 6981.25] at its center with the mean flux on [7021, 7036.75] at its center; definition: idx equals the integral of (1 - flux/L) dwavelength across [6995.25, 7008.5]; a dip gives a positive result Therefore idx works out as 6.0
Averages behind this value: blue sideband 27.4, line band 9.38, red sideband 9.59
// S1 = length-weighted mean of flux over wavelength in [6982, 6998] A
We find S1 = 10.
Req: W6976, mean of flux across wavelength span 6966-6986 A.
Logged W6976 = 22.4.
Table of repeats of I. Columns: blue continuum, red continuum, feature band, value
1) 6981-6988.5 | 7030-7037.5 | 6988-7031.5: 9.2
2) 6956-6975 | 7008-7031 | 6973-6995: 1.1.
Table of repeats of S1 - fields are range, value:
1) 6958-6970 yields 35.6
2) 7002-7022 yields 9.45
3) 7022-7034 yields 9.73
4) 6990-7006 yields 9.74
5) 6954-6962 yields 11.3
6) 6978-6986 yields 32.8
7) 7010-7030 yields 9.72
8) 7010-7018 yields 9.55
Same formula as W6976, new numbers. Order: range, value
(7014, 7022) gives 9.51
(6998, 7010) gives 9.36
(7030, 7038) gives 9.06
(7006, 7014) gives 9.31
